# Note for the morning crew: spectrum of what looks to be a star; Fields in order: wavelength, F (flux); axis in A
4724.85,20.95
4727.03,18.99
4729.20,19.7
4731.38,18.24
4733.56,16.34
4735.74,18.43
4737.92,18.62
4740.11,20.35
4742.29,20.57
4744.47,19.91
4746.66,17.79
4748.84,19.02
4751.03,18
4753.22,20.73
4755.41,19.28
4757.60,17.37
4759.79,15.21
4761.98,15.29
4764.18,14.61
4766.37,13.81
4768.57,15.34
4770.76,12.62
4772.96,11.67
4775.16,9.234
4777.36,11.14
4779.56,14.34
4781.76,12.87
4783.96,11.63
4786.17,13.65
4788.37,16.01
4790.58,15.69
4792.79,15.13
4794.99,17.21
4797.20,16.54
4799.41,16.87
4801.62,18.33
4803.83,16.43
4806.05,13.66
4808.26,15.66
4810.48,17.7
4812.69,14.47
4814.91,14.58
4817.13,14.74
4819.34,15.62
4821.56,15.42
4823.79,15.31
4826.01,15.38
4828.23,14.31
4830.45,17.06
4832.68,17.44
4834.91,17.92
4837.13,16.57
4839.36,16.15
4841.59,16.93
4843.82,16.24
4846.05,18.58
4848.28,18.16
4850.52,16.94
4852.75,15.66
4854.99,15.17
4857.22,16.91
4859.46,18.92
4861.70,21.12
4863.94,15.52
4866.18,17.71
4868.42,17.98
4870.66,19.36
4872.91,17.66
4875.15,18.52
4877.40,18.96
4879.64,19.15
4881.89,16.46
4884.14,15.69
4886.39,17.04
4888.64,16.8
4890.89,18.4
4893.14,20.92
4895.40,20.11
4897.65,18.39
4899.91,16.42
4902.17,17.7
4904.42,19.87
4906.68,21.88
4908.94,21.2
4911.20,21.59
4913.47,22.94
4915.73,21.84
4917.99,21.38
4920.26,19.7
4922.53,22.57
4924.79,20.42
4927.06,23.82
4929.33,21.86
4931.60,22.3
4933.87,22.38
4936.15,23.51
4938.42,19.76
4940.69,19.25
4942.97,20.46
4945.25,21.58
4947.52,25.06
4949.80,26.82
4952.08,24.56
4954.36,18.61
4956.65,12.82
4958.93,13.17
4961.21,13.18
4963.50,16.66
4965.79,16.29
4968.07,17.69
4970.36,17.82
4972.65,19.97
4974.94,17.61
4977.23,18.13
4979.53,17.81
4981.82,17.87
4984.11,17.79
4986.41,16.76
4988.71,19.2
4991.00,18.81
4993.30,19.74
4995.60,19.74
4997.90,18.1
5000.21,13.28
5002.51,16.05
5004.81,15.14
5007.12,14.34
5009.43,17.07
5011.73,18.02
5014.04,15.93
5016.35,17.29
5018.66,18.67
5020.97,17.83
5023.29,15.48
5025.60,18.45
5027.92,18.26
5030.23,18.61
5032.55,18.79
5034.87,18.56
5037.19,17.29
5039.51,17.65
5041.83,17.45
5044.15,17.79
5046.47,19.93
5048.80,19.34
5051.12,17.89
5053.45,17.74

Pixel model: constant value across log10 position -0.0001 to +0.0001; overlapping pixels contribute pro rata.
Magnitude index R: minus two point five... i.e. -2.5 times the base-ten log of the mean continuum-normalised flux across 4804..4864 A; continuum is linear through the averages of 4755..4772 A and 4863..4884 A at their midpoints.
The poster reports 0.03 mag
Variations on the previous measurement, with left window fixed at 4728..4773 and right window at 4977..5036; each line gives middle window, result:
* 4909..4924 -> -0.23 mag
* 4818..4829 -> 0.15 mag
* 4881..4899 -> -0.03 mag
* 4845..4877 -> -0.02 mag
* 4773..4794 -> 0.30 mag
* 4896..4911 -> -0.12 mag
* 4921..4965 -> -0.17 mag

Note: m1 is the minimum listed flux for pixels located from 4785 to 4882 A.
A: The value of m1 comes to 13.65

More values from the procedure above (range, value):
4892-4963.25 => 12.82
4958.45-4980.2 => 13.17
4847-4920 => 15.17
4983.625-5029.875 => 13.28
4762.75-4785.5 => 9.234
